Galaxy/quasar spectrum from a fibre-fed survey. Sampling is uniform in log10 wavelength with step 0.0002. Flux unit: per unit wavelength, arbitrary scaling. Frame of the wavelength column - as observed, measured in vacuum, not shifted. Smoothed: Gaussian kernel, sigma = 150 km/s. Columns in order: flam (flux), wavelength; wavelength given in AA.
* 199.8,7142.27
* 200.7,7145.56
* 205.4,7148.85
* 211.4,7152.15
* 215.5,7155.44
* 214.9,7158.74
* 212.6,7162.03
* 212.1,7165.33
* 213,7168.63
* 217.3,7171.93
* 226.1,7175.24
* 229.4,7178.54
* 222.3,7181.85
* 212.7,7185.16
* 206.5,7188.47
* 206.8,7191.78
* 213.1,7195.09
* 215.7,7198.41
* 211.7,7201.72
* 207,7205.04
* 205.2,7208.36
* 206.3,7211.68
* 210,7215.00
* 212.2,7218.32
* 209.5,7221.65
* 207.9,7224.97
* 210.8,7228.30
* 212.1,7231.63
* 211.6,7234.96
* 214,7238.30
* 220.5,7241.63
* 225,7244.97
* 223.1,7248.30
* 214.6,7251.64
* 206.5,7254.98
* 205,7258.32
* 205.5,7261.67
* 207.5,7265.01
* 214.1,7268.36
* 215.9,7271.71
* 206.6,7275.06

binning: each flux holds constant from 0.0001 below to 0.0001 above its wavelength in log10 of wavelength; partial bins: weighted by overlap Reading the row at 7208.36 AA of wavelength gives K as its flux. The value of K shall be 205.2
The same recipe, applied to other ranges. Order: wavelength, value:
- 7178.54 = 229.4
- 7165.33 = 212.1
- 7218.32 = 212.2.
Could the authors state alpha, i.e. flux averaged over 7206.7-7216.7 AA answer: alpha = 207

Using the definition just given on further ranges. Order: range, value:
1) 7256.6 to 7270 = 208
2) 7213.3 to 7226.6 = 210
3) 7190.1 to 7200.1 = 212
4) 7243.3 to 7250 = 224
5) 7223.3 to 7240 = 211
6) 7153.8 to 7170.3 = 214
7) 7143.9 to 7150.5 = 203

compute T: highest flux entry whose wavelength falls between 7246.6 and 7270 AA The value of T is 223.1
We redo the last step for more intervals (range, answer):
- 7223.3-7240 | 214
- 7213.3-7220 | 212.2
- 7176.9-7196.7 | 229.4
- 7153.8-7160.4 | 215.5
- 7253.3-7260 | 206.5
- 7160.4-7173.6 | 217.3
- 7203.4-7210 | 207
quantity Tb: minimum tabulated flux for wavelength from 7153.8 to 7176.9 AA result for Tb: 212.1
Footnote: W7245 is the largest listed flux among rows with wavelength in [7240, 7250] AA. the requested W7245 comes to 225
